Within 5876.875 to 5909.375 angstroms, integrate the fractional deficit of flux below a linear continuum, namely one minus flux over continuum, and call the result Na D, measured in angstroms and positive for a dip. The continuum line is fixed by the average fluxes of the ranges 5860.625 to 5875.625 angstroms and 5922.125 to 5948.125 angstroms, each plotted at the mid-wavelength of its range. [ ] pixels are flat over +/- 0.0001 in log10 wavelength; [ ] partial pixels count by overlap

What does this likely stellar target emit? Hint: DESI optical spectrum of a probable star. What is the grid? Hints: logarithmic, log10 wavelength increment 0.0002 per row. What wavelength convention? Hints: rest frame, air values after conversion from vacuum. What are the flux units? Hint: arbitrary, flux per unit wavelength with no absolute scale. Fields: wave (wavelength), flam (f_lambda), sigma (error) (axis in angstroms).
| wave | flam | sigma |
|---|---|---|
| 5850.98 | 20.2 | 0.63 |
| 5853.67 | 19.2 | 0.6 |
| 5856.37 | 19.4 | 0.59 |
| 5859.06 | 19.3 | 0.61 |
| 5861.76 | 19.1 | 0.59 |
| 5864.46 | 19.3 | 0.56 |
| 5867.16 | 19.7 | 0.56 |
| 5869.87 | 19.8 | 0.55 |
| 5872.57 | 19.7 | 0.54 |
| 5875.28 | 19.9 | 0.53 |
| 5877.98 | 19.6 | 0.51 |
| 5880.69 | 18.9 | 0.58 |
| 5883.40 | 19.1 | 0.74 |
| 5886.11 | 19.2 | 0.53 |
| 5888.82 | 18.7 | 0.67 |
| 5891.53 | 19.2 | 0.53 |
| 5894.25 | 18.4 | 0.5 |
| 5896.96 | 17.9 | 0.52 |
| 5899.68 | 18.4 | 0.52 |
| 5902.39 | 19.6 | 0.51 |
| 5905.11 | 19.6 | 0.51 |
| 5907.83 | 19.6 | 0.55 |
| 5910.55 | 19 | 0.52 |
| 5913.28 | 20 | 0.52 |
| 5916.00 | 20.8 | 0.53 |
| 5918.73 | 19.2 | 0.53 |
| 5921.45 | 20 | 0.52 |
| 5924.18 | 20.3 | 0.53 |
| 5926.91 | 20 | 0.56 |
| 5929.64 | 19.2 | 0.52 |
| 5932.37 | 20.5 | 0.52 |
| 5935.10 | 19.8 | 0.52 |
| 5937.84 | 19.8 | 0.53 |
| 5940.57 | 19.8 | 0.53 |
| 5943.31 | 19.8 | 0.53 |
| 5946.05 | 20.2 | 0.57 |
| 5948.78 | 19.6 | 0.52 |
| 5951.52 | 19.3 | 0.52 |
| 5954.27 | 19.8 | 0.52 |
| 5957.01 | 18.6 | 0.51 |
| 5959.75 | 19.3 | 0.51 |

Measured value 1.1 angstroms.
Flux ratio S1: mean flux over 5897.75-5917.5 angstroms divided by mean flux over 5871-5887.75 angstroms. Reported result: 1.01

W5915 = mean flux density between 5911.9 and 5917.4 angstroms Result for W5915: 20.4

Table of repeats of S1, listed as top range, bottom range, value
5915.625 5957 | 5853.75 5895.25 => 1.03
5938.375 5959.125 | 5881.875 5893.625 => 1.03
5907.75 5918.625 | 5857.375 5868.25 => 1.02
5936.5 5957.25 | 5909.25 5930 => 0.99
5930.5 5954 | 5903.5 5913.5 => 1.02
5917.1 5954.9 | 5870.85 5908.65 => 1.04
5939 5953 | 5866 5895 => 1.02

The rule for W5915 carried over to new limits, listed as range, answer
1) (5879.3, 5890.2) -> 19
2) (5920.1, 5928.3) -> 20.1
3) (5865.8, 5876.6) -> 19.8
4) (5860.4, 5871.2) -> 19.5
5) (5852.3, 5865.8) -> 19.3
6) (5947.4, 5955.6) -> 19.6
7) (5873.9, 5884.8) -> 19.4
